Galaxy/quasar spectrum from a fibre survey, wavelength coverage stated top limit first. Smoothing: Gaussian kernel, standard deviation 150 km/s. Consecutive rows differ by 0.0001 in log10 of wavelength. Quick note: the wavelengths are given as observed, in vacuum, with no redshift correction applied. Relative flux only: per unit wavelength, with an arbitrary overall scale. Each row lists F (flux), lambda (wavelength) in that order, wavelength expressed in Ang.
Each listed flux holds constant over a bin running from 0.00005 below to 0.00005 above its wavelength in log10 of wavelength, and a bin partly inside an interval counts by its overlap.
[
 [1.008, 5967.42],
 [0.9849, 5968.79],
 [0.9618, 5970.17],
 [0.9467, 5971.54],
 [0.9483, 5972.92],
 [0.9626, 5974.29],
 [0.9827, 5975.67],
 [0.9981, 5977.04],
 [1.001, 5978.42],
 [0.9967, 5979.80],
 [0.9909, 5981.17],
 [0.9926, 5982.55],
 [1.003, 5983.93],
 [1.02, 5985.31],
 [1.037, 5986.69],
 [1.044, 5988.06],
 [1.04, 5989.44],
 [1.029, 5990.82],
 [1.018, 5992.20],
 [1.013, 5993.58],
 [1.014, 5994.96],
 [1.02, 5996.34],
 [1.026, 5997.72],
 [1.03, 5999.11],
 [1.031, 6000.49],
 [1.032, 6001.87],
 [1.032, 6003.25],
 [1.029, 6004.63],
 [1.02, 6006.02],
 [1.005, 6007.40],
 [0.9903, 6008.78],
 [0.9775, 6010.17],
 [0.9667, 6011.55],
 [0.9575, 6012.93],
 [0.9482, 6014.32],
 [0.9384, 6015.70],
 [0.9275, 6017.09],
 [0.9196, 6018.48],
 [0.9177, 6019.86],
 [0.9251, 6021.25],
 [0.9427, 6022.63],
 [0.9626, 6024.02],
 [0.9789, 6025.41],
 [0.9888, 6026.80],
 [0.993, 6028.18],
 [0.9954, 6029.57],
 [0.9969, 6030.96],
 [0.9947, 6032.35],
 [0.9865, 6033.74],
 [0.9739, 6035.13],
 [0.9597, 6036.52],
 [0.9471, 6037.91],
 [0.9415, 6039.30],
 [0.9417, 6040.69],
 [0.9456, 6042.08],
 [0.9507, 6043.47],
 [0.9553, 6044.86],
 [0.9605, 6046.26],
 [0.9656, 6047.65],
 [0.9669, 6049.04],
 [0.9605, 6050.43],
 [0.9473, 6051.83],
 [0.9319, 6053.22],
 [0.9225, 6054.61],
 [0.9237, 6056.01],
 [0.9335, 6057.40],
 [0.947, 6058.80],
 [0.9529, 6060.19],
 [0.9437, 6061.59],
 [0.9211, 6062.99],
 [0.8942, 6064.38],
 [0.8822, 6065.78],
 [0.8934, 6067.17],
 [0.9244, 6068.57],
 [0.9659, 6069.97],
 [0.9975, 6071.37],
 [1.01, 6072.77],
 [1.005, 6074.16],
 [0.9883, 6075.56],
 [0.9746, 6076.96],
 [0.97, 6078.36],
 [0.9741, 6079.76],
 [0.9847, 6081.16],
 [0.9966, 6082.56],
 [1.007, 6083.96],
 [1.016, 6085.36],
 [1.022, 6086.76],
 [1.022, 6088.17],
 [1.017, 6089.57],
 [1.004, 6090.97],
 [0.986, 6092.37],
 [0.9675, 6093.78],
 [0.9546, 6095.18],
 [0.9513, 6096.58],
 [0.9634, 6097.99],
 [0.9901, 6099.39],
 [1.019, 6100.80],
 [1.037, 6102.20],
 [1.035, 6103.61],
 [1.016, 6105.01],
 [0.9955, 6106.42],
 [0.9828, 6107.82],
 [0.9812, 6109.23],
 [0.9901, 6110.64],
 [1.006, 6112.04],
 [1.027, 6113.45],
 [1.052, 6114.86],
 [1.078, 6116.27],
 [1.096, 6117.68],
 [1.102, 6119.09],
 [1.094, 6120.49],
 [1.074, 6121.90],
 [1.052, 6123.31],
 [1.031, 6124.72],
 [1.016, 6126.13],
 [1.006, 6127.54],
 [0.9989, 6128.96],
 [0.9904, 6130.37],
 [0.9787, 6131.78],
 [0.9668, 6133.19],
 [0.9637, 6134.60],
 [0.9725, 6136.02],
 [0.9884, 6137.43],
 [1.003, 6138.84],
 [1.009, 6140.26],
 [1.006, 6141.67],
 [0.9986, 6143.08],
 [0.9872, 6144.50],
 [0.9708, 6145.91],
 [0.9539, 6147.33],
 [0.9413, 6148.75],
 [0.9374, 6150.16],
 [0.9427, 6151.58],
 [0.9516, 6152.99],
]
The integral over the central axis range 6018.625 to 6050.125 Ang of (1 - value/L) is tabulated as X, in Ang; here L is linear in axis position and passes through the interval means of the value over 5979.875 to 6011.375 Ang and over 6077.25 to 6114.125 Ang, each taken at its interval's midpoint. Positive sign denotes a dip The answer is 1.5 Ang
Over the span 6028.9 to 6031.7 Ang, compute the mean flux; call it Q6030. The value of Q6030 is 0.995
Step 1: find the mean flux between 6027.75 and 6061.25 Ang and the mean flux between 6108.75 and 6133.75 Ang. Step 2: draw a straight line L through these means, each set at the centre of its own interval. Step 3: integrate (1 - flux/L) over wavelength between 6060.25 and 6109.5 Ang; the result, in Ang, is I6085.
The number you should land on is 0.83 Ang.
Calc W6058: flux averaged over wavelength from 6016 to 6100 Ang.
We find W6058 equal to 0.963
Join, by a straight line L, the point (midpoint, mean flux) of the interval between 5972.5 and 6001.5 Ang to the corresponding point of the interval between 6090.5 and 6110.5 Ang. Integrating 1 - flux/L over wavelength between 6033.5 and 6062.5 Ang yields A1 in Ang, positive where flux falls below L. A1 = 1.5 Ang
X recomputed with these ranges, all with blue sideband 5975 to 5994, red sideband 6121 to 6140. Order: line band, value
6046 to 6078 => 1.88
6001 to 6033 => 1.09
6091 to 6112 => 0.29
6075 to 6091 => 0.14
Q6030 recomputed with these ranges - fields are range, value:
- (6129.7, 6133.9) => 0.98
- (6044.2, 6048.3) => 0.959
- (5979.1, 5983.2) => 0.994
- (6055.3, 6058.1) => 0.927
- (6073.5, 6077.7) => 0.988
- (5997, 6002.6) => 1.03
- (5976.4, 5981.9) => 0.996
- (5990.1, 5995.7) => 1.02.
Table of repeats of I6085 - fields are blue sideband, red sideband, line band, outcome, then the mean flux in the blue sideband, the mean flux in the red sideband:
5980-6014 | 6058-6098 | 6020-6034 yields 0.3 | 1.01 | 0.97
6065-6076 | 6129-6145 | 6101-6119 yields -0.9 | 0.957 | 0.988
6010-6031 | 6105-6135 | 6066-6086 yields 0.4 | 0.957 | 1.02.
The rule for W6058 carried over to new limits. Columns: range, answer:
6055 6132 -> 0.993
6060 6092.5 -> 0.973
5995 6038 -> 0.982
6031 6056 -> 0.956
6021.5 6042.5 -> 0.969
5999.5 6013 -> 1.01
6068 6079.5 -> 0.98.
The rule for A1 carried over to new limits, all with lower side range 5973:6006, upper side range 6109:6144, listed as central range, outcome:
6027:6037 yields 0.3 Ang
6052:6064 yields 1.0 Ang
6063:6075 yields 0.8 Ang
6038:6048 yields 0.6 Ang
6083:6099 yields 0.4 Ang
